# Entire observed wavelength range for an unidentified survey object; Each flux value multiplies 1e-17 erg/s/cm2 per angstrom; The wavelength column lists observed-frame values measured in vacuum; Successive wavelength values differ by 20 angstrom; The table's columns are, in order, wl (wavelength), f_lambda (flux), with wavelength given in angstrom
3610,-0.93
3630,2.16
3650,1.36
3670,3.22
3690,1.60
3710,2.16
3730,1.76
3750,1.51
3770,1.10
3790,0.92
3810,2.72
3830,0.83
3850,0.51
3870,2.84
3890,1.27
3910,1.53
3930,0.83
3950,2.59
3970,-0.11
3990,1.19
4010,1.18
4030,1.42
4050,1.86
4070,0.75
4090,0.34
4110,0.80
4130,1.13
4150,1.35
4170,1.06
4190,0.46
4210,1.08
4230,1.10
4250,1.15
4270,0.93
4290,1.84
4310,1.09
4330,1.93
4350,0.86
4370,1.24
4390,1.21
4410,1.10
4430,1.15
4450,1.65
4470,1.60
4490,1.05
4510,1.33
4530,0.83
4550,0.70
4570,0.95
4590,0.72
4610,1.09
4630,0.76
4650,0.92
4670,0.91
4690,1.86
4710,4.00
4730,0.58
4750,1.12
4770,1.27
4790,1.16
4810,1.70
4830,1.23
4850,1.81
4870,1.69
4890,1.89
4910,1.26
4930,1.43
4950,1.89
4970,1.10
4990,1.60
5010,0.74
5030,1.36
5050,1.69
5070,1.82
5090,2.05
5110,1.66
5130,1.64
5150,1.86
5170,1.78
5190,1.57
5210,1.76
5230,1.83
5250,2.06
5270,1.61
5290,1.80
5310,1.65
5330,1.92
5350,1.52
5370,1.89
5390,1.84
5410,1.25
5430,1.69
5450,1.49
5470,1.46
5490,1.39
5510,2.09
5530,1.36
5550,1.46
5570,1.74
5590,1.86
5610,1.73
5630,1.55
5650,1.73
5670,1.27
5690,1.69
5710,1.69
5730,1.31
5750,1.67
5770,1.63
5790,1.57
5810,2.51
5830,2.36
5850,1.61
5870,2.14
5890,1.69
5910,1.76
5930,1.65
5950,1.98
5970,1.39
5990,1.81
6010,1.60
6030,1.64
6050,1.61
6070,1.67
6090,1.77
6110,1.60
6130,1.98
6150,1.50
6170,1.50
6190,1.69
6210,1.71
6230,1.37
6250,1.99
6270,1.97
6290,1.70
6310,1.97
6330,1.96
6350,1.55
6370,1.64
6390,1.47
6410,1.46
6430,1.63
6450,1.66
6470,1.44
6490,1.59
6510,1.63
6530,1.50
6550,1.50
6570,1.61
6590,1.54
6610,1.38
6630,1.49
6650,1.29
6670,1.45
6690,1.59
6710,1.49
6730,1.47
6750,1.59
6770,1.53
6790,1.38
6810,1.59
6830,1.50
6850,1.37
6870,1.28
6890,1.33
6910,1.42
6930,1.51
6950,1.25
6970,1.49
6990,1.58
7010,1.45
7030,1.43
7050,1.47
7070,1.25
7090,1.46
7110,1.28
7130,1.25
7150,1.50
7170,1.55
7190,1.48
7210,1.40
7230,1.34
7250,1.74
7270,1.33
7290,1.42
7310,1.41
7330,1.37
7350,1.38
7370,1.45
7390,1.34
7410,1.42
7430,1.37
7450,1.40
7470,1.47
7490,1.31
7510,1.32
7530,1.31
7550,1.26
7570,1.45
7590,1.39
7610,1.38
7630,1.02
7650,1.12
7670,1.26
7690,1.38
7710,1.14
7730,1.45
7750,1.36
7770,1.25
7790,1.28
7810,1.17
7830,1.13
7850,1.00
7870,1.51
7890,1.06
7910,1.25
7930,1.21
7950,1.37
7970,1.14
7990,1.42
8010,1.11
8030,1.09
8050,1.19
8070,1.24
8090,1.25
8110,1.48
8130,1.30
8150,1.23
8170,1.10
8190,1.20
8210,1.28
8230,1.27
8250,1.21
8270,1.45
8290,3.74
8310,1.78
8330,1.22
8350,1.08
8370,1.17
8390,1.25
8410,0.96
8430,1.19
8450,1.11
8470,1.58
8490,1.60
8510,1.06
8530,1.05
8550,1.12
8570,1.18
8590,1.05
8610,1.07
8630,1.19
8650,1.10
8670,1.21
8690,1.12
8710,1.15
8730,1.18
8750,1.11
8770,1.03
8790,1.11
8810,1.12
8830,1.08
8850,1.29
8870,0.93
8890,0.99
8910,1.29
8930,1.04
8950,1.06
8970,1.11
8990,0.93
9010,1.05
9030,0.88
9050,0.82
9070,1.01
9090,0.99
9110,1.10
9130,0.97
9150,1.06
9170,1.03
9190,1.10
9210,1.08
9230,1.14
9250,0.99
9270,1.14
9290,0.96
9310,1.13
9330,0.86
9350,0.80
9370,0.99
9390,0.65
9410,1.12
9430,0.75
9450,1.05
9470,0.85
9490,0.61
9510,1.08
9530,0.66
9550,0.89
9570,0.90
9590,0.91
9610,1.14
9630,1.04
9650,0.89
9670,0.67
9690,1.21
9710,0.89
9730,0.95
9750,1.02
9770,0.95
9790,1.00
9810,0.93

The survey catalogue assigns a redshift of 0.26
